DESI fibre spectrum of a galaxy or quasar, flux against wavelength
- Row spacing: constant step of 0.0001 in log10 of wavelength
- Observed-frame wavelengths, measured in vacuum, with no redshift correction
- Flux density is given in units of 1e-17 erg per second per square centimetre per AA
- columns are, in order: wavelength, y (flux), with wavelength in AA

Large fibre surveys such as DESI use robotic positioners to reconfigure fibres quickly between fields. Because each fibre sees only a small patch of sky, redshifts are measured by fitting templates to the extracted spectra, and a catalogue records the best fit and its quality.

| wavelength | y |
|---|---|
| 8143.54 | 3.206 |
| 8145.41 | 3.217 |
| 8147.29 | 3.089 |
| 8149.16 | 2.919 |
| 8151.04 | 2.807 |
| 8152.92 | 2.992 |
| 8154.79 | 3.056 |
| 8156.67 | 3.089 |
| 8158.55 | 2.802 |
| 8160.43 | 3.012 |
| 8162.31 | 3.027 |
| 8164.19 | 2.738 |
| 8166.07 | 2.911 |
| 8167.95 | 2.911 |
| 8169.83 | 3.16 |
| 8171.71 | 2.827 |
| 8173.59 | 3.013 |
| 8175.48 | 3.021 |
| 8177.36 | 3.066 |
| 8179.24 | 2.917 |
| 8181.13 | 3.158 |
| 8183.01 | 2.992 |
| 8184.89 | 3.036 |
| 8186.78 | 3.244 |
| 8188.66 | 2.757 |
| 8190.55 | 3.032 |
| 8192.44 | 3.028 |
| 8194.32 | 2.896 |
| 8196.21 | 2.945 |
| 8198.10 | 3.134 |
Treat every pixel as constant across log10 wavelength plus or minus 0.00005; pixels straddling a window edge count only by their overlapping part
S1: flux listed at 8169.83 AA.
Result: 3.16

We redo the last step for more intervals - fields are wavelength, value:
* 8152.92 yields 2.992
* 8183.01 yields 2.992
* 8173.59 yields 3.013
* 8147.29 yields 3.089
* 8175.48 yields 3.021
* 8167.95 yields 2.911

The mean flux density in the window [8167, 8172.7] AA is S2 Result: 2.97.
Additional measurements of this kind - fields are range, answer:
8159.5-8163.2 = 3.02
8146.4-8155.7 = 2.97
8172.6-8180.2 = 3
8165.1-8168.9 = 2.91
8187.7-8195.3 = 2.93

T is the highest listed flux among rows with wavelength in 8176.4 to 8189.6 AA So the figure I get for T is 3.244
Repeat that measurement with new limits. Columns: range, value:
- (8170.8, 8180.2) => 3.066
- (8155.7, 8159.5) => 3.089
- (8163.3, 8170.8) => 3.16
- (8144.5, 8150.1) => 3.217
